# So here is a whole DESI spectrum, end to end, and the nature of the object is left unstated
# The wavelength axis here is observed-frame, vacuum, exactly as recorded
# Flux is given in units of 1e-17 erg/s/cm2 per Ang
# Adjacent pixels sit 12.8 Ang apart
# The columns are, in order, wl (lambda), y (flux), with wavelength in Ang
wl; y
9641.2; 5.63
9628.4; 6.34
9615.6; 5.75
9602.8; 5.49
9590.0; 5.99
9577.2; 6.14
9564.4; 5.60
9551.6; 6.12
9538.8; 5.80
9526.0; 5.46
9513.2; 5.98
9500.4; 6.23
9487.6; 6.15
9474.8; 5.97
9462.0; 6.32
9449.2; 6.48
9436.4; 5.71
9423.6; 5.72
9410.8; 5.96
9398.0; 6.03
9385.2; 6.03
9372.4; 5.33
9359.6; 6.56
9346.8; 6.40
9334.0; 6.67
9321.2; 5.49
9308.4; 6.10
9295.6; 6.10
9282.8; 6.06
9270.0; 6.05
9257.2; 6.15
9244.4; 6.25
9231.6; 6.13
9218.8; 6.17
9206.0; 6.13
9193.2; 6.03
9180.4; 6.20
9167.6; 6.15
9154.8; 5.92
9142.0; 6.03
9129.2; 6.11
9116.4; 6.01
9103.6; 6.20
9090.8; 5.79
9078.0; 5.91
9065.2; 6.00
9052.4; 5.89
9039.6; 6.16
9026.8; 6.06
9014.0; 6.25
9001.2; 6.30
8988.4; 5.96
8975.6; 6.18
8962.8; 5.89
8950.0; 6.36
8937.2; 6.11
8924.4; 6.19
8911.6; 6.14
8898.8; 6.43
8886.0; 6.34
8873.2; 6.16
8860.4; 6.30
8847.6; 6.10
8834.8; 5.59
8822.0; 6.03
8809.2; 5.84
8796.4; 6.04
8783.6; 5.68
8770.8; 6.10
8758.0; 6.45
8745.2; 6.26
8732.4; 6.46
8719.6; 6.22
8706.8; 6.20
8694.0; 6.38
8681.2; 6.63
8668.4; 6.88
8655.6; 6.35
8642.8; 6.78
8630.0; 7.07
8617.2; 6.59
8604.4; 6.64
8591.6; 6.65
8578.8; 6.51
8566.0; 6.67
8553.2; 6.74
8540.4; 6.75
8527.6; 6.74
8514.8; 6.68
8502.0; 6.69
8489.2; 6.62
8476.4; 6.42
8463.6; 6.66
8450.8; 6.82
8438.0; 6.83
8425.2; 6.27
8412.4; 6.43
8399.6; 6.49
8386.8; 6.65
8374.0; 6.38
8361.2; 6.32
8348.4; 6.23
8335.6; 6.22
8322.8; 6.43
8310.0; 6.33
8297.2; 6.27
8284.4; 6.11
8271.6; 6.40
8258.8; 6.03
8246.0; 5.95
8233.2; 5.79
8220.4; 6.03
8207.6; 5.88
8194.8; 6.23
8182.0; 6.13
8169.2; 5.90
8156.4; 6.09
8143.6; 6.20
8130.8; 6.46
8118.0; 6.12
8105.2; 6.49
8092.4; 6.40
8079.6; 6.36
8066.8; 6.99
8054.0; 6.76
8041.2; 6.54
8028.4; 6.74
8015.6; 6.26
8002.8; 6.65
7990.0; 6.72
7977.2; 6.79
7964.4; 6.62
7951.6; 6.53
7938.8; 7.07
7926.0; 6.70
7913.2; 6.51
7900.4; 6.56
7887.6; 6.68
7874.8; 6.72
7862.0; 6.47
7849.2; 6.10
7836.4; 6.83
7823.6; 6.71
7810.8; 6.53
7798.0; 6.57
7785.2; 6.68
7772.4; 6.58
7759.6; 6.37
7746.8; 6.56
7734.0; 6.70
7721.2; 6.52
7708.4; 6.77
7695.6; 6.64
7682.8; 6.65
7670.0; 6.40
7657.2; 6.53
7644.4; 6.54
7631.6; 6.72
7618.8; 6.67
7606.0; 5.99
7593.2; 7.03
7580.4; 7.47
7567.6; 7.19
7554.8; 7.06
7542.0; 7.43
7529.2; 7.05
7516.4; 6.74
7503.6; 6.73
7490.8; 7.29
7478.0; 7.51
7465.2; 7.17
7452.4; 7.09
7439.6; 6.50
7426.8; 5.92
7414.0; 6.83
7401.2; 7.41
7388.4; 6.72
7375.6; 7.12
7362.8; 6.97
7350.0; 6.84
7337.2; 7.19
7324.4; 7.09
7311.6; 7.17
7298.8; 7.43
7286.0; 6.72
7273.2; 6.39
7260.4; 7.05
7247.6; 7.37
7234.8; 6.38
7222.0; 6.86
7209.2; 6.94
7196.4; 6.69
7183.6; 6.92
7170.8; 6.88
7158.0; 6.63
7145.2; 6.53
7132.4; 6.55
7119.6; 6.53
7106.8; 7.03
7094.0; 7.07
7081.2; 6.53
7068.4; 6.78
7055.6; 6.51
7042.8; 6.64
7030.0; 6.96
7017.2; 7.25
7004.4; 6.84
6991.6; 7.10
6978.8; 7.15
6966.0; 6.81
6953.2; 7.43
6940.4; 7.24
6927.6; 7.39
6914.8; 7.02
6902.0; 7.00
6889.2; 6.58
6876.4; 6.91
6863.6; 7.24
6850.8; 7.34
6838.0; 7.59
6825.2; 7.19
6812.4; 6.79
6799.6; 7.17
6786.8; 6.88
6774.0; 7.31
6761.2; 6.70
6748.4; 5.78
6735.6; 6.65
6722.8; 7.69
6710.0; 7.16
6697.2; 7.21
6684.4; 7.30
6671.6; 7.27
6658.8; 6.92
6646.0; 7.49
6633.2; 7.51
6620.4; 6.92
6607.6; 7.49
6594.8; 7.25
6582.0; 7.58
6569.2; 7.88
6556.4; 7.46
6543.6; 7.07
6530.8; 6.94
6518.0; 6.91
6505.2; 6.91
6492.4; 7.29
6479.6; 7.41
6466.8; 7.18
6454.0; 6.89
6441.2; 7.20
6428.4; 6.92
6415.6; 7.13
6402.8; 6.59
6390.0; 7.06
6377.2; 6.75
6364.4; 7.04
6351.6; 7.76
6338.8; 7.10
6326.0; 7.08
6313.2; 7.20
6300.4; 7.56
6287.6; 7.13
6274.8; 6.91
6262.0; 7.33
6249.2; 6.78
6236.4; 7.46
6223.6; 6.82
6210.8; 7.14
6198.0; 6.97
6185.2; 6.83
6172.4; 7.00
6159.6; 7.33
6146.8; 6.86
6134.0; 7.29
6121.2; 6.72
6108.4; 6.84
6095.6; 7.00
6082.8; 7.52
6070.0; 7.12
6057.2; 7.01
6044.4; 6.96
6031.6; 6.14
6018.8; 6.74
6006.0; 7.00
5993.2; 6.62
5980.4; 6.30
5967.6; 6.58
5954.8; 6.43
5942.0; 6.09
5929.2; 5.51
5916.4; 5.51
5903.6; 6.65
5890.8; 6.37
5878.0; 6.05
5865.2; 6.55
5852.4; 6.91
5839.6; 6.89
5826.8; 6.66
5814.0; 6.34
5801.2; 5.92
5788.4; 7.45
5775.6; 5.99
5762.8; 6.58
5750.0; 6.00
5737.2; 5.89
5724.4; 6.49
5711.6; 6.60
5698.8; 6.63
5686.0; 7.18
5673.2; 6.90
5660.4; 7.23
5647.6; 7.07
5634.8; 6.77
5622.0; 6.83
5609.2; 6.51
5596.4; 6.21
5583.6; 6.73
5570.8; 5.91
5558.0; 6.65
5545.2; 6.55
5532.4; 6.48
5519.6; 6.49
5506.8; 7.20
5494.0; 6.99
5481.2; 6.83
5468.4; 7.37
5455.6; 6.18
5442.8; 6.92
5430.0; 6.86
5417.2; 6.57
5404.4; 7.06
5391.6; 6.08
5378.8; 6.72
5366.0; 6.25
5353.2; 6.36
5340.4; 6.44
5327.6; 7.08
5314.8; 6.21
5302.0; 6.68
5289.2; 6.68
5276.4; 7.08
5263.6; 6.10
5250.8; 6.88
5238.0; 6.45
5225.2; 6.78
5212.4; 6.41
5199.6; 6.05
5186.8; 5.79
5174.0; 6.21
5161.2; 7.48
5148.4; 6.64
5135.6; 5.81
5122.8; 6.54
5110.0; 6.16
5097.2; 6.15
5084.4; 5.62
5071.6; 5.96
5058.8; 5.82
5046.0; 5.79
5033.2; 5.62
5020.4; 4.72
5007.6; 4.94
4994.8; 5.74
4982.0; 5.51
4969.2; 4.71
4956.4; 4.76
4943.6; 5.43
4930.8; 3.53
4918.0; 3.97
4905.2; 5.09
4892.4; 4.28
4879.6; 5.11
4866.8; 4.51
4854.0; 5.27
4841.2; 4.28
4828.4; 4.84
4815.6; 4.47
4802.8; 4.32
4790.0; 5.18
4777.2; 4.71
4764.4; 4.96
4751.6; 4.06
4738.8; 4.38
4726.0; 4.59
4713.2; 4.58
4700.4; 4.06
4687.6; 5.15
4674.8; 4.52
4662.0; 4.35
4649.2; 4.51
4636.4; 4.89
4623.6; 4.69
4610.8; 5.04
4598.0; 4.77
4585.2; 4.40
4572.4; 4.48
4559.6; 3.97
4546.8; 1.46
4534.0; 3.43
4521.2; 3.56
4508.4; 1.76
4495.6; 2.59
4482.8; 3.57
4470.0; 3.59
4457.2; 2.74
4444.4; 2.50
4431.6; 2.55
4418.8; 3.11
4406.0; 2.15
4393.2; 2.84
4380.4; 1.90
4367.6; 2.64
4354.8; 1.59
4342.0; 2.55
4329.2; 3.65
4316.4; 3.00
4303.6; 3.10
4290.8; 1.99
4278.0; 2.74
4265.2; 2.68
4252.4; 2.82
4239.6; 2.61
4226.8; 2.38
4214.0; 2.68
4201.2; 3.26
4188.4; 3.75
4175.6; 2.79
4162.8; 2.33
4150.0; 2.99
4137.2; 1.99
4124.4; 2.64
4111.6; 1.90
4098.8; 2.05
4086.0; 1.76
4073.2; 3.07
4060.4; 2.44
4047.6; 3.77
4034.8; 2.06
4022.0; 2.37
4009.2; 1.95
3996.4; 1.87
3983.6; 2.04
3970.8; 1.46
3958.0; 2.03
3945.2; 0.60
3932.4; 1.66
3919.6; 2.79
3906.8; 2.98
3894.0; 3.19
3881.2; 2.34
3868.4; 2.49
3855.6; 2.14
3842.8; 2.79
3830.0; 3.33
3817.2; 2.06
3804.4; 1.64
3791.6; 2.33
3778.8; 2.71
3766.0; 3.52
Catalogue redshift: 0.14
